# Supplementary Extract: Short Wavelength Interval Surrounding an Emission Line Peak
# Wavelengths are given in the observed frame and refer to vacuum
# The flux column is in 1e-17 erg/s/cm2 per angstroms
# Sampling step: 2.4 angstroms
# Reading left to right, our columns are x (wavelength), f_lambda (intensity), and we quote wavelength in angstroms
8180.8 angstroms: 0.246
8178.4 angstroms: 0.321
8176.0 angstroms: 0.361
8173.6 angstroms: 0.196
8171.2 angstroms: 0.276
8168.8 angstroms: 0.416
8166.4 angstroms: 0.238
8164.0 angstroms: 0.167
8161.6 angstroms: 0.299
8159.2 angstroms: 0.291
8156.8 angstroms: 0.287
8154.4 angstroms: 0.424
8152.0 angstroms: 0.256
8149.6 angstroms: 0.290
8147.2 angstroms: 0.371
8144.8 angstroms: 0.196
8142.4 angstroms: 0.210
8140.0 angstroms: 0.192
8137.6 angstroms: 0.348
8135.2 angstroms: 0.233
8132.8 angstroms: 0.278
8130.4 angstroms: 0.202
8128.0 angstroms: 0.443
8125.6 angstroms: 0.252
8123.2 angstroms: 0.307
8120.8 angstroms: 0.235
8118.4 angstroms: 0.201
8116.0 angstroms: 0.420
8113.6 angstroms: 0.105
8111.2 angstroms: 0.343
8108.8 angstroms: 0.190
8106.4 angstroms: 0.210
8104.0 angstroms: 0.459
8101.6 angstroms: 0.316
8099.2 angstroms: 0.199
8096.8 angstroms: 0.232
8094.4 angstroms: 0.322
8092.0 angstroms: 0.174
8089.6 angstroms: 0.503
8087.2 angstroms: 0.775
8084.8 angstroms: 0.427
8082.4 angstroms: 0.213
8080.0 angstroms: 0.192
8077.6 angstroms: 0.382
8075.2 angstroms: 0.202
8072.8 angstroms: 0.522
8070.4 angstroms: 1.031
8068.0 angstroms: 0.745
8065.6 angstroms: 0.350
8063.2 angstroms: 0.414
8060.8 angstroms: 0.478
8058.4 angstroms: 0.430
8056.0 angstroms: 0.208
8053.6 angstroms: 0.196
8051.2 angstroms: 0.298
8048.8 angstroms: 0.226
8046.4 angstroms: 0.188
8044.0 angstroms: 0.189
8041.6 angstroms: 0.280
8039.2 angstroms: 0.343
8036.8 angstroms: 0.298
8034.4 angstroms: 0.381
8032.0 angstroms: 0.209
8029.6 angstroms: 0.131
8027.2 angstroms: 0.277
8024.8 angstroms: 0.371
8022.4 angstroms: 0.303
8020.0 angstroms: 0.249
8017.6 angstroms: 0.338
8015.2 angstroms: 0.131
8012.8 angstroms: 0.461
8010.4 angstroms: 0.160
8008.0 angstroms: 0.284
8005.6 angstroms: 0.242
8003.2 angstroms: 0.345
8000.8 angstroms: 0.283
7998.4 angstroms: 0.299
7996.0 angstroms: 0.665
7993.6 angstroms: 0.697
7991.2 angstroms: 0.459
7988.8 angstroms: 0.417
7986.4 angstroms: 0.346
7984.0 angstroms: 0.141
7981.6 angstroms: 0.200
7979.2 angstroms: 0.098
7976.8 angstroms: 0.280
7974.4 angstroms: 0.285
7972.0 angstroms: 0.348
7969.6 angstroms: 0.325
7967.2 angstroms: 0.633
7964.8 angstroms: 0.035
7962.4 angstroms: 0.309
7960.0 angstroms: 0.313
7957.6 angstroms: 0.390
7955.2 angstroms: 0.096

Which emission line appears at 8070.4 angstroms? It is [S II] 6716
